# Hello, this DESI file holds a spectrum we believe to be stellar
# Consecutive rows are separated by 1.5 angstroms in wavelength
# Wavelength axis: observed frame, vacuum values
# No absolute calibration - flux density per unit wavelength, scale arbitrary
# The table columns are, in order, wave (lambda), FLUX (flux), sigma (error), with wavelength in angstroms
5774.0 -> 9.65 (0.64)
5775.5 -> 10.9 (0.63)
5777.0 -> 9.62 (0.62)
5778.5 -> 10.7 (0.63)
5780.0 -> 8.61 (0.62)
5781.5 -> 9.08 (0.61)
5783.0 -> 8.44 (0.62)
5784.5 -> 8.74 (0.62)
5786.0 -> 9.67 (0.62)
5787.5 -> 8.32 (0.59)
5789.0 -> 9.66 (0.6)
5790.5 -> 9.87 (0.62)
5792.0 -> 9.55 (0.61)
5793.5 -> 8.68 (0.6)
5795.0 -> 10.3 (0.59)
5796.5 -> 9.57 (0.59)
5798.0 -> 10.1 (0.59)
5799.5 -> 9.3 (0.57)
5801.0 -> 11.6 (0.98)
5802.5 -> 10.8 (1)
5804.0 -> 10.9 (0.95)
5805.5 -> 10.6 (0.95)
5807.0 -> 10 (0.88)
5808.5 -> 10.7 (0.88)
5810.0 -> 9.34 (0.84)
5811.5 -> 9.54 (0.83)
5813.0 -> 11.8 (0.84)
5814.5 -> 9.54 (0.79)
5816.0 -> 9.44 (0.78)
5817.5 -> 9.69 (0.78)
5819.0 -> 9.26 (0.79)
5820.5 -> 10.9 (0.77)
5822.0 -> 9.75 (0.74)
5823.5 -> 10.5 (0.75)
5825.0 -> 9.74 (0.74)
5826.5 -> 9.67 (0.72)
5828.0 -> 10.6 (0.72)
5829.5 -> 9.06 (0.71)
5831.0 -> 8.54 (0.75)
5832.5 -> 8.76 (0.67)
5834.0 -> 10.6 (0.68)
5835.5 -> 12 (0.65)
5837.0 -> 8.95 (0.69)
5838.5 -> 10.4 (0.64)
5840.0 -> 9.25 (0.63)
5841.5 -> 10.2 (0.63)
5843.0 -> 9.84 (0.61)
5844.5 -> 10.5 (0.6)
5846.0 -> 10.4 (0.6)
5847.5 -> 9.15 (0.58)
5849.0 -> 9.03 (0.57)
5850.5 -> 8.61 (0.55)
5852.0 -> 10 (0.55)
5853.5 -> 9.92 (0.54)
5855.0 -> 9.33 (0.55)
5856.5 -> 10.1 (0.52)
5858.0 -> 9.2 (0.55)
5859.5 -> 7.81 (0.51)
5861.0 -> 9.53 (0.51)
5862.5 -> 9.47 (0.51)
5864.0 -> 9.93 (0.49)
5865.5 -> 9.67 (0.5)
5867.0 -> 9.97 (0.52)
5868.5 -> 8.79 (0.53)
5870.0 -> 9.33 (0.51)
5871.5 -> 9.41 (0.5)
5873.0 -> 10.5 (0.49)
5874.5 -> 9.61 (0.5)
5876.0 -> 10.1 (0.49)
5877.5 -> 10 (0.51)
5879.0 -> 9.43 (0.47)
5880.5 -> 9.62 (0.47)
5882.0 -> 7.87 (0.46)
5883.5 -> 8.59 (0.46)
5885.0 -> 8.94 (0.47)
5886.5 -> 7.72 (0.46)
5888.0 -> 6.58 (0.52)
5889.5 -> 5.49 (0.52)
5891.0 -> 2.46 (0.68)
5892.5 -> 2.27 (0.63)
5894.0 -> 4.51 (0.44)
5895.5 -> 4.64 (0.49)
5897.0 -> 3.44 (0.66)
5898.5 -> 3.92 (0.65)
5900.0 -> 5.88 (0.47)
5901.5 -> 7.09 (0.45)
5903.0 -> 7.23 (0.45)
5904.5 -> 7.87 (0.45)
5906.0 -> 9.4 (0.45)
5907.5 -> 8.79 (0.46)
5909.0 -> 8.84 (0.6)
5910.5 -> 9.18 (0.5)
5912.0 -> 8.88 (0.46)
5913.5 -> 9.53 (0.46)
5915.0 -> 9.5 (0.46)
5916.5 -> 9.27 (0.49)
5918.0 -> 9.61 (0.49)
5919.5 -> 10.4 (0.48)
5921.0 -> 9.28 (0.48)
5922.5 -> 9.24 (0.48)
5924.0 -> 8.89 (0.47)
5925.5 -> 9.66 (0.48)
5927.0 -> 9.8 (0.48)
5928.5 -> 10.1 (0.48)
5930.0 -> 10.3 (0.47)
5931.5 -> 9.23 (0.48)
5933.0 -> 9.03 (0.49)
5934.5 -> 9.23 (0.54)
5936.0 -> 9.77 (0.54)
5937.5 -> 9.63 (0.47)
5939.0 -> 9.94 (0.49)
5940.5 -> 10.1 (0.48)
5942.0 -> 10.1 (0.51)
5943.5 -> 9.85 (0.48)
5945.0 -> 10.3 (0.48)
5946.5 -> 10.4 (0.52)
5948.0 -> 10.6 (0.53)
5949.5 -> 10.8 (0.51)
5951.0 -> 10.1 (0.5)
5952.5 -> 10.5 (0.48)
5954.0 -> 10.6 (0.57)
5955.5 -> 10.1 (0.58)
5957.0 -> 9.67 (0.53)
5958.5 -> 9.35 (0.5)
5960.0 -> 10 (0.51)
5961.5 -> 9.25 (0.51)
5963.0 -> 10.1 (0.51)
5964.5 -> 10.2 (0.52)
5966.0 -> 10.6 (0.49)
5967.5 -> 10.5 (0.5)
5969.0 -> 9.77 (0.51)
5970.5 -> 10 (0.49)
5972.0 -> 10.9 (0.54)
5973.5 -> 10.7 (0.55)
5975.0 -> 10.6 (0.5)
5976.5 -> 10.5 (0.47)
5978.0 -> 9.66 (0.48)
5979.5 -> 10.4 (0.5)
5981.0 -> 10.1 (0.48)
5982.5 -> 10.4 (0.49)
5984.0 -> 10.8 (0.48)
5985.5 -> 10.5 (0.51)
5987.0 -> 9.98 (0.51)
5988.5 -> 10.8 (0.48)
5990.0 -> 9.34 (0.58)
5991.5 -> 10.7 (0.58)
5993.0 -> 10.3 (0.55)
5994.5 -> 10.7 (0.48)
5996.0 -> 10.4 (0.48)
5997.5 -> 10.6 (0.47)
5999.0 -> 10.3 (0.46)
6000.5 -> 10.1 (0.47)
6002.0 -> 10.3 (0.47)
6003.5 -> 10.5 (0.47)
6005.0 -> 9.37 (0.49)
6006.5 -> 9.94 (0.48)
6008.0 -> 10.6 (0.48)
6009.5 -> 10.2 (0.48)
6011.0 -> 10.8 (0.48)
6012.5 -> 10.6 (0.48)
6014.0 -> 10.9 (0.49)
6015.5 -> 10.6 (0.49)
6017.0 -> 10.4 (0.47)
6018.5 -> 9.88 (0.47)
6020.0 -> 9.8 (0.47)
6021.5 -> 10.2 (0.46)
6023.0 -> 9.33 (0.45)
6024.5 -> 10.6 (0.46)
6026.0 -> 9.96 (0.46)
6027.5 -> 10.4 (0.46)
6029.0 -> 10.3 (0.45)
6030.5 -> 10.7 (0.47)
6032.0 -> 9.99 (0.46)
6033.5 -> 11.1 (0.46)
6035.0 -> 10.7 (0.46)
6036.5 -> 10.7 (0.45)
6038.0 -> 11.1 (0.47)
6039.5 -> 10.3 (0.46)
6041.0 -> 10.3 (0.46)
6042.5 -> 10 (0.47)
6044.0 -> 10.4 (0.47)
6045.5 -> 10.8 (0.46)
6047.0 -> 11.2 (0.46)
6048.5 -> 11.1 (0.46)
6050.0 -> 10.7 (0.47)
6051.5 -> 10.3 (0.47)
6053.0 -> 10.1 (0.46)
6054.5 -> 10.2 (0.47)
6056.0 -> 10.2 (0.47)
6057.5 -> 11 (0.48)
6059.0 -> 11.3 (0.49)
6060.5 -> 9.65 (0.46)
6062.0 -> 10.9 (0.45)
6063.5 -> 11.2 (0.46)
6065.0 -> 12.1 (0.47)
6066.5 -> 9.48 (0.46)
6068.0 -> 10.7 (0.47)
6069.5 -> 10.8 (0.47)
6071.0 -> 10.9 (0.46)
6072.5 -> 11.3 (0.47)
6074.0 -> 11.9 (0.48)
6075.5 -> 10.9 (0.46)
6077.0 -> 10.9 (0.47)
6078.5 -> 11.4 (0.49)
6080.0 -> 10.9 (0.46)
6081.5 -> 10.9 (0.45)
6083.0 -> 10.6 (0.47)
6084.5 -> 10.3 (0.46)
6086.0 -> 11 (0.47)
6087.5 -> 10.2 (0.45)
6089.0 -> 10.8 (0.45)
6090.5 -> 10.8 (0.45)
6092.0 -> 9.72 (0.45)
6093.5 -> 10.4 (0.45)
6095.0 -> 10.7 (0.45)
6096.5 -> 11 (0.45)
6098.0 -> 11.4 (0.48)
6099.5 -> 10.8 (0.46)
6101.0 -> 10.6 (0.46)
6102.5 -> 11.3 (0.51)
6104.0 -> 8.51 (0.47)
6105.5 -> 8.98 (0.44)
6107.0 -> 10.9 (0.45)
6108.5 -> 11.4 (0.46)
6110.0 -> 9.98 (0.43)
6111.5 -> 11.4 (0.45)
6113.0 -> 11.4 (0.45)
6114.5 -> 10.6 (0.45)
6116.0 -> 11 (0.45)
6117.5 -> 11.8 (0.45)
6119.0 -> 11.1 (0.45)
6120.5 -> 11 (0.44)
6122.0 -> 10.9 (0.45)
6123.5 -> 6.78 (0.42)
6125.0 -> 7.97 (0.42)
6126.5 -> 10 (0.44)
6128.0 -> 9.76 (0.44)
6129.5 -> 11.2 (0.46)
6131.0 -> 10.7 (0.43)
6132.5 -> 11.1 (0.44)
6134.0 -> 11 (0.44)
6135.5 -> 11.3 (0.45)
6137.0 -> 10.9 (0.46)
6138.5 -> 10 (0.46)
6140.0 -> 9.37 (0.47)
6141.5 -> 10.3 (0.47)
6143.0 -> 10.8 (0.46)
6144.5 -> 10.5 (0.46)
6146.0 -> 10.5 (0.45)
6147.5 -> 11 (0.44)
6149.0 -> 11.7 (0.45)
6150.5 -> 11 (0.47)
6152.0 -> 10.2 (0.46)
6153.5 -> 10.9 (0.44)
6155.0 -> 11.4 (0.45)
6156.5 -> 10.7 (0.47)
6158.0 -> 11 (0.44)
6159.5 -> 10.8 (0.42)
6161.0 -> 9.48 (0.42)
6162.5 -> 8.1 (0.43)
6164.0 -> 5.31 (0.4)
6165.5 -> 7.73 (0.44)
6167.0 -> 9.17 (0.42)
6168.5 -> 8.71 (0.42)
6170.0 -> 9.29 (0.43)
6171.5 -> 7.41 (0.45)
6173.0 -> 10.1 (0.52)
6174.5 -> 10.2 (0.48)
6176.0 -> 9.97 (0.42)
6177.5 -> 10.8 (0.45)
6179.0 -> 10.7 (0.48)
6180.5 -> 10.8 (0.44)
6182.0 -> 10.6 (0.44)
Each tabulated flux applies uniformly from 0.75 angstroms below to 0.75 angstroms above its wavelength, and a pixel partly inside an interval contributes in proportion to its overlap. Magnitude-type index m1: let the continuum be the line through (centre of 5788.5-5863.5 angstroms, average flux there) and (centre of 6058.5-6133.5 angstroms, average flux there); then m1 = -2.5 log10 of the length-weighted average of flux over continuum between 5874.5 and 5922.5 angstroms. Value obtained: 0.293 mag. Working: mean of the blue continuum 9.84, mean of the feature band 7.68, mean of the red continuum 10.6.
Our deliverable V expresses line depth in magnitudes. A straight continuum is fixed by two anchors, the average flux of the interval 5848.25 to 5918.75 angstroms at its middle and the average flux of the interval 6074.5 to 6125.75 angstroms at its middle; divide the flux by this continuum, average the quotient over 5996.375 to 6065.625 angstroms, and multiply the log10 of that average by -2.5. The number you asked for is -0.07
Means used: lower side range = 8.23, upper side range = 10.5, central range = 10.5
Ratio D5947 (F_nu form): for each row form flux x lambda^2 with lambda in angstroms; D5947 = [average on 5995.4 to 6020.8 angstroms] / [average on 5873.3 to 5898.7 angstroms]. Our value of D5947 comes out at 1.6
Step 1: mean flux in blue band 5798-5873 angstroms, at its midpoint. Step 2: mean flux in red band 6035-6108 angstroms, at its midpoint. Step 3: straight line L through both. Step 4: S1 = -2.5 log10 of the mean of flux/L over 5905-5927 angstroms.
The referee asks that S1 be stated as 0.09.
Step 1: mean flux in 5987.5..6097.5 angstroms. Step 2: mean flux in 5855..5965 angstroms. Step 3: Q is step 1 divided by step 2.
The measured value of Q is 1.2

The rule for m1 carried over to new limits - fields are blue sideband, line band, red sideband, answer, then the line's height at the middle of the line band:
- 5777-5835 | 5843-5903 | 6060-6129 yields 0.214 mag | 9.98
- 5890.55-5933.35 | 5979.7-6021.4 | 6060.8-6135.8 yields -0.126 mag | 9.2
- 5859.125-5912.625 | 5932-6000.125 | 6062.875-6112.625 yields -0.134 mag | 9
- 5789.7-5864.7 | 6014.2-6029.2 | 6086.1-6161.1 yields 0.015 mag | 10.3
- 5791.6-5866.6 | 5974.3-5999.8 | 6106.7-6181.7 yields -0.036 mag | 10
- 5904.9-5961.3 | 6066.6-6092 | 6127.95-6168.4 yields -0.081 mag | 10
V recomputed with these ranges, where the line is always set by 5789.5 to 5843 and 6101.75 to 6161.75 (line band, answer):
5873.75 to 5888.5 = 0.138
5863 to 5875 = 0.047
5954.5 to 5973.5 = 0.017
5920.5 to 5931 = 0.061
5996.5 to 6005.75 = 0.010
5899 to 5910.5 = 0.274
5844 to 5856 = 0.048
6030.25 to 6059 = -0.023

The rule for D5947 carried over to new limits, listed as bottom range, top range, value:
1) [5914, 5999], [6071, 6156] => 1.11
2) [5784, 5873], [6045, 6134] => 1.19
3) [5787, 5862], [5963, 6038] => 1.12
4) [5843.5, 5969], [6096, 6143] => 1.25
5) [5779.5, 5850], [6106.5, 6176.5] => 1.16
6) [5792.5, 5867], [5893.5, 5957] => 0.94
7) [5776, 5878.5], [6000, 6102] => 1.17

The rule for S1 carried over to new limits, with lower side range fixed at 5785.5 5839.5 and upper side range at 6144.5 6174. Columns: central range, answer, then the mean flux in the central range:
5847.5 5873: 0.06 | 9.41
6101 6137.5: -0.08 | 10.5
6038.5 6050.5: -0.09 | 10.6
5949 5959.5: -0.03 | 10.1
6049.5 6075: -0.10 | 10.8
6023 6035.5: -0.06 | 10.4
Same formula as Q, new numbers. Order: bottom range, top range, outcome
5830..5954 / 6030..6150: 1.19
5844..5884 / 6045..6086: 1.14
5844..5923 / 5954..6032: 1.22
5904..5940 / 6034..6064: 1.13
